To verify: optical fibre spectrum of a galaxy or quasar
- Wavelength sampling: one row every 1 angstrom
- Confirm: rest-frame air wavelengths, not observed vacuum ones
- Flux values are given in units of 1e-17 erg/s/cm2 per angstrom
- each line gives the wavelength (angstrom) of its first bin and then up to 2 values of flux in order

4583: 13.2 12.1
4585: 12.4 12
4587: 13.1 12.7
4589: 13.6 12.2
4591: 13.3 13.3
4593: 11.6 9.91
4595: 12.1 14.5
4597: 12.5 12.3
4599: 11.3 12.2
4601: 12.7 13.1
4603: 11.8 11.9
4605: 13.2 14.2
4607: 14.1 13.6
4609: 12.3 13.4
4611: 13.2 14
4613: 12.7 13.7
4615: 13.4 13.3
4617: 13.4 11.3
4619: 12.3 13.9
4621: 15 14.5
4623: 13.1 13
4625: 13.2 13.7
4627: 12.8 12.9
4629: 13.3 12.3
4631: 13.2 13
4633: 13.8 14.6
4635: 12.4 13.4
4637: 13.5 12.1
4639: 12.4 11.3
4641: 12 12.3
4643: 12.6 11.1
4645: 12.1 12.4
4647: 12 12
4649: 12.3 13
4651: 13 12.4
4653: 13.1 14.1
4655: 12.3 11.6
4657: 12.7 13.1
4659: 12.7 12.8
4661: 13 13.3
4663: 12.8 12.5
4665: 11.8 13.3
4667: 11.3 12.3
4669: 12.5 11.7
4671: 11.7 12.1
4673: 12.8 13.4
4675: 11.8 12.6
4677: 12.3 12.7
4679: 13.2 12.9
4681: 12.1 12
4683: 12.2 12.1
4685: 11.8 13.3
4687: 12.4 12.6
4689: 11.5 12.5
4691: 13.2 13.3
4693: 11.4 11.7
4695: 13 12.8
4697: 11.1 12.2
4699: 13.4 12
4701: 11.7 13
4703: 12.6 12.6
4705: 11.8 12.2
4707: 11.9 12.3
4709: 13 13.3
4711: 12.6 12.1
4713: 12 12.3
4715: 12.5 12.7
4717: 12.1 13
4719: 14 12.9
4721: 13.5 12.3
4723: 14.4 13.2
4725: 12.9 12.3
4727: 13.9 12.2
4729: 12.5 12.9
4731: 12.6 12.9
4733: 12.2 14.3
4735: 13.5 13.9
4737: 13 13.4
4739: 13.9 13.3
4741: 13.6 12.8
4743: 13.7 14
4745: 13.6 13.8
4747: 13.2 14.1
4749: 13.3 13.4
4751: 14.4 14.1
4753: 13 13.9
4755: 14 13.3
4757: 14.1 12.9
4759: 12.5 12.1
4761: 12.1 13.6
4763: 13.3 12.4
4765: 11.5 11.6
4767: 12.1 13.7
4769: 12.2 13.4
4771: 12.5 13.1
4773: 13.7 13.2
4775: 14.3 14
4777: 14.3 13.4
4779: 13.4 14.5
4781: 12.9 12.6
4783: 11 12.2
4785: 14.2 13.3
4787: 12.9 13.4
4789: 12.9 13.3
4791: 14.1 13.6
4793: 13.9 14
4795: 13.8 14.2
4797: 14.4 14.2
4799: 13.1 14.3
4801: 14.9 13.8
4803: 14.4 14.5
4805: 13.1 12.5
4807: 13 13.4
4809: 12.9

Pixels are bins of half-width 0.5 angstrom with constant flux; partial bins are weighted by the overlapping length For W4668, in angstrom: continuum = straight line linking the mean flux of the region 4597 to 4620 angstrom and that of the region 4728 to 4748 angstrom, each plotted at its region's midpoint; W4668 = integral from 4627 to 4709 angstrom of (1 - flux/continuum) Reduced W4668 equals 3.6 angstrom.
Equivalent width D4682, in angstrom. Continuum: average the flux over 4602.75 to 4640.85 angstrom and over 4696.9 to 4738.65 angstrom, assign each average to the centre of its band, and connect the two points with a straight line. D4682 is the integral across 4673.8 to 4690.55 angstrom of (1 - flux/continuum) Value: 0.6 angstrom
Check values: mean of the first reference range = 13.1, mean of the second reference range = 12.8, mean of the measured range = 12.4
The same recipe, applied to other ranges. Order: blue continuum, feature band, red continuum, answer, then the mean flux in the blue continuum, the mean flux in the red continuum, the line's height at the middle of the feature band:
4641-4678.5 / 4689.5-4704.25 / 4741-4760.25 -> 0.5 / 12.5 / 13.5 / 12.9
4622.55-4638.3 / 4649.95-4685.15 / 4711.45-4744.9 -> 1.6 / 13.2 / 13.1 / 13.1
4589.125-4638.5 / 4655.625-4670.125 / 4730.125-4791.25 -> 0.6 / 13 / 13.2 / 13.1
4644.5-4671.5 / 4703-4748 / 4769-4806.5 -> 0.2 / 12.5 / 13.5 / 13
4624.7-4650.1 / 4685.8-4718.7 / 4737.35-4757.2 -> 2.0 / 12.7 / 13.6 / 13.2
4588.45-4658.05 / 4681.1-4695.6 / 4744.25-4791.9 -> 0.7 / 12.8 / 13.2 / 13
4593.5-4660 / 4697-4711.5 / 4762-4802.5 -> 0.7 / 12.8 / 13.3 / 13.1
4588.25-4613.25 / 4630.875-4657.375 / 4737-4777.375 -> 0.6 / 12.8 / 13.3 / 12.9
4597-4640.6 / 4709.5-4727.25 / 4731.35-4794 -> 0.4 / 13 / 13.3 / 13.2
